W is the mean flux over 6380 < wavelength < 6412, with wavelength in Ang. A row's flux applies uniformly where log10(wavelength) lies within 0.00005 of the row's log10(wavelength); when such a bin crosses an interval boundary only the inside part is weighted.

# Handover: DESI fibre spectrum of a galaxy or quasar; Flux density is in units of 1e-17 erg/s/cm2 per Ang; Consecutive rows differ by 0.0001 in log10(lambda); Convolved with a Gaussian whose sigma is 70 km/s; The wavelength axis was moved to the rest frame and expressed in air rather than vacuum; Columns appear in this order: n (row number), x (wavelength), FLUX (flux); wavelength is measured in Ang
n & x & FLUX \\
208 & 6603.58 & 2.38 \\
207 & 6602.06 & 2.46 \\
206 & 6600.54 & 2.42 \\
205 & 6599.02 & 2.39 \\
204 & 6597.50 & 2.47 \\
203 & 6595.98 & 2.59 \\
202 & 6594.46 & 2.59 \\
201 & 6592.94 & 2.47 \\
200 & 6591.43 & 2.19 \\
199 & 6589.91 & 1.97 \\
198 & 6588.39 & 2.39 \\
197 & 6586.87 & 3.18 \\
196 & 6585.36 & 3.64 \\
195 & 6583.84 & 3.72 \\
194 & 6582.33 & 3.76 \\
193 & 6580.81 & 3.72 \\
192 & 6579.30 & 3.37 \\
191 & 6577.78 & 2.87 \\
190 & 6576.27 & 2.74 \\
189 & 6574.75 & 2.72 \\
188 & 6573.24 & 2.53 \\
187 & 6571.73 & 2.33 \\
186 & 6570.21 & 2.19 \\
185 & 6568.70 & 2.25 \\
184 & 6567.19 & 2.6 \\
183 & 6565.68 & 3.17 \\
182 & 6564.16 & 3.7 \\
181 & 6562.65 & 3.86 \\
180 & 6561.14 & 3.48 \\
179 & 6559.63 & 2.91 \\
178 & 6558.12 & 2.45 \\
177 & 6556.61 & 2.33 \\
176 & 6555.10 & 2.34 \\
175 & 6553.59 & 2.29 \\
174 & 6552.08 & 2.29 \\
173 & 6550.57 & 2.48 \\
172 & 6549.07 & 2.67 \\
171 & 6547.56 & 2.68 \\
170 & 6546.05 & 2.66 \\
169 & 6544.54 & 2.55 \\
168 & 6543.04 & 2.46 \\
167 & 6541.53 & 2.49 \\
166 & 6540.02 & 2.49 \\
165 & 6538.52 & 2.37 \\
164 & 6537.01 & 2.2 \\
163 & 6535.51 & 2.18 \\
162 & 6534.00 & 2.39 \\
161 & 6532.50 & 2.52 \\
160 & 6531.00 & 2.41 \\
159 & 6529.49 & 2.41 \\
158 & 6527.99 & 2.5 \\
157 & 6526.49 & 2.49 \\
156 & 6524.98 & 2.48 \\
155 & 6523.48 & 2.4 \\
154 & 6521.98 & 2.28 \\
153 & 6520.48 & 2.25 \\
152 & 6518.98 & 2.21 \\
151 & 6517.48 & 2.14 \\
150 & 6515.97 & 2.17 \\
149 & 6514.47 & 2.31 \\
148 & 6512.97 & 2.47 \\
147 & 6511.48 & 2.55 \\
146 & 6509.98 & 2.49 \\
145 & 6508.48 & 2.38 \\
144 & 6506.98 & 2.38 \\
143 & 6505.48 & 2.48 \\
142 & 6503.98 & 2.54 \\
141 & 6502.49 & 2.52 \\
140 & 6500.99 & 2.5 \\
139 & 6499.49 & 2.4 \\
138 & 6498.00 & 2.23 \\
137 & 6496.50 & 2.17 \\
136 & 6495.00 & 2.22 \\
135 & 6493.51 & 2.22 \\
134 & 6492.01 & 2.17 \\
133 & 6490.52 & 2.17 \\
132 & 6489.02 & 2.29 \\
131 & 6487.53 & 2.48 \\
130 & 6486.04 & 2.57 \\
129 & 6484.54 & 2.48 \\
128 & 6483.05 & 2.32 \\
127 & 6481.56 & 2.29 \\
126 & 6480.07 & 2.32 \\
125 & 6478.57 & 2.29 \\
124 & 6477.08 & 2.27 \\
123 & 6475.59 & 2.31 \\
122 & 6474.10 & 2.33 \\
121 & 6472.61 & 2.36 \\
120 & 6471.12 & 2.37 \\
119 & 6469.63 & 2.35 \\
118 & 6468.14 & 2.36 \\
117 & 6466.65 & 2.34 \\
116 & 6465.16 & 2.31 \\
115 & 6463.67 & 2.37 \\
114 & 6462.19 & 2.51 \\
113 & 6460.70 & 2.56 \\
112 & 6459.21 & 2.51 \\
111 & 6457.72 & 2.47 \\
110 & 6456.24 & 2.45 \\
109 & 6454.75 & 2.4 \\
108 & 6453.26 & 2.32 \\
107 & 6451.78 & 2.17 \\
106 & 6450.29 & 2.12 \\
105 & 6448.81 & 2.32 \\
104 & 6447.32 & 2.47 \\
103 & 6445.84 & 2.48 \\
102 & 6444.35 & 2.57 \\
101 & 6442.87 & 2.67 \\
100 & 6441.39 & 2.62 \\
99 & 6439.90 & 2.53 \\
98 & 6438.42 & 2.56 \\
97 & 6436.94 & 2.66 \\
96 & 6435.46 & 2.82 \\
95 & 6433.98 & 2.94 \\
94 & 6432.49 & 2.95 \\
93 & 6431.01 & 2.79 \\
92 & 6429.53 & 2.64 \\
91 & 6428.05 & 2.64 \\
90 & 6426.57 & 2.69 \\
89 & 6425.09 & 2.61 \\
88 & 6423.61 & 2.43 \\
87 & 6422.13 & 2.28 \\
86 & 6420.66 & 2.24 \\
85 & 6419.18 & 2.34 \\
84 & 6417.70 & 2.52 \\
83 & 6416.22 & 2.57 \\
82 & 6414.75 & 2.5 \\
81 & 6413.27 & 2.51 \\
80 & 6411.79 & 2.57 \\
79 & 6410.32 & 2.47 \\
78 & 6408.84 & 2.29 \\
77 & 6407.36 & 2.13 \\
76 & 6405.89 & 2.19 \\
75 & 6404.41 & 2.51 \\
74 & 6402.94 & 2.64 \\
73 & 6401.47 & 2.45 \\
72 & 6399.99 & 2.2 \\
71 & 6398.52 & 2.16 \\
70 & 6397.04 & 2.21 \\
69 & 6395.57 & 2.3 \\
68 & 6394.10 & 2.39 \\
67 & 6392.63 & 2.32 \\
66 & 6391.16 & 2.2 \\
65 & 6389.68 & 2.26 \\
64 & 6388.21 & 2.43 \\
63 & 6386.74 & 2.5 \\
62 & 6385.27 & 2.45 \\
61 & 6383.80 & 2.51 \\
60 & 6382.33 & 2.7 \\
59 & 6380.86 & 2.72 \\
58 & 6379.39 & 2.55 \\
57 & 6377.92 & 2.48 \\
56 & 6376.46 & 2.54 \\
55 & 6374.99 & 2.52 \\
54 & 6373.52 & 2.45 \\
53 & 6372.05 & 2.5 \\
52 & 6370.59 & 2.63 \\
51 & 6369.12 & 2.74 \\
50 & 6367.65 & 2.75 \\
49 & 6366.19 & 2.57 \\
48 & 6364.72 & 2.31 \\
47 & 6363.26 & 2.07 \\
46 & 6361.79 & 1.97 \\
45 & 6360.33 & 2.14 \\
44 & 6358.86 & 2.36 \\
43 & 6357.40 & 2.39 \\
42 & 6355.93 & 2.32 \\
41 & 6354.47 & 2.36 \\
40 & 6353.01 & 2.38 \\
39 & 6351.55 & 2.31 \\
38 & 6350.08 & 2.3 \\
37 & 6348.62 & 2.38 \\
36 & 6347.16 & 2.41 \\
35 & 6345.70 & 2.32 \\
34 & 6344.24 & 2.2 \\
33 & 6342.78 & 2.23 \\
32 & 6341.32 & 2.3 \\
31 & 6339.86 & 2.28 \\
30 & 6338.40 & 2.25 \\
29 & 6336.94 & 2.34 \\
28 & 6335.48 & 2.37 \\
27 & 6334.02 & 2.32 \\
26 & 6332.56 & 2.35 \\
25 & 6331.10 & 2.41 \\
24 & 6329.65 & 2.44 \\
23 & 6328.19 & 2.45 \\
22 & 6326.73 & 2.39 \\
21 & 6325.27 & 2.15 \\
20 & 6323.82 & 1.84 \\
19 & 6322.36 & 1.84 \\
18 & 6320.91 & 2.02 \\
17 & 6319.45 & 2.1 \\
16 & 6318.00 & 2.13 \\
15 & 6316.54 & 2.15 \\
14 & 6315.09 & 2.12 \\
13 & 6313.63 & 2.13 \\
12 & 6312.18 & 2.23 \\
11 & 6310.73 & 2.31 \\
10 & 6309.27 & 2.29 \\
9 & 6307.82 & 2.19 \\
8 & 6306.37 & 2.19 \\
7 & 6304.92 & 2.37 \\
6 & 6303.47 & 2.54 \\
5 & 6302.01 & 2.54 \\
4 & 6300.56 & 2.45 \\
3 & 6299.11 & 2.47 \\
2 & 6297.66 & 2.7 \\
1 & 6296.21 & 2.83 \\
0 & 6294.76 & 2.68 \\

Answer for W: 2.39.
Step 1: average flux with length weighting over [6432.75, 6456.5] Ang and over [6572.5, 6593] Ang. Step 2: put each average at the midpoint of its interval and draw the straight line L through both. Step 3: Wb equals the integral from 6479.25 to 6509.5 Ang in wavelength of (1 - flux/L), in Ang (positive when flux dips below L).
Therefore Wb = 3.6 Ang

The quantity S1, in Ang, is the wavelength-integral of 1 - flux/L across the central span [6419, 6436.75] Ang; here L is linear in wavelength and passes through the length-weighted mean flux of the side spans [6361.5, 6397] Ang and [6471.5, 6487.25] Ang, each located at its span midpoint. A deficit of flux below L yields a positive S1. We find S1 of -1.6 Ang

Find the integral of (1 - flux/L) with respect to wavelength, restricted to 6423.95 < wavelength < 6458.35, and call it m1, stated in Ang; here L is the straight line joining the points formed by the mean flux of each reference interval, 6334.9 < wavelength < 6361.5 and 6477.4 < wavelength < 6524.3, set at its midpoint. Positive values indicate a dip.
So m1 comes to -3.4 Ang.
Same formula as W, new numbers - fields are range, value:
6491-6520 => 2.34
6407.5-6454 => 2.52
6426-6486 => 2.47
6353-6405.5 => 2.42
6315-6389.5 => 2.35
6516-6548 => 2.4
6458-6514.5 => 2.38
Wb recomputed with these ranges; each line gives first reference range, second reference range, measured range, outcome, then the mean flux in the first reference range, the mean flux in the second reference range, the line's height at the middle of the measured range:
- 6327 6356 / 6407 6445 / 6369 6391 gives -0.7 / 2.34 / 2.56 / 2.44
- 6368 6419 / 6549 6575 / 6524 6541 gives 1.6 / 2.45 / 2.7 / 2.66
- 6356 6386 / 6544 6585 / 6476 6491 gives 1.9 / 2.46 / 2.85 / 2.69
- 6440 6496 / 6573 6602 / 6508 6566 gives 2.3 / 2.37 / 2.82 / 2.63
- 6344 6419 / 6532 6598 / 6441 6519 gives 6.0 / 2.41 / 2.71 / 2.57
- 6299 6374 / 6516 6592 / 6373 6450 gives -2.0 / 2.31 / 2.65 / 2.43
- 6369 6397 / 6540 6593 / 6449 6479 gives 2.9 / 2.47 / 2.78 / 2.61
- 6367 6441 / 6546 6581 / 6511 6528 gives 2.2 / 2.5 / 2.76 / 2.69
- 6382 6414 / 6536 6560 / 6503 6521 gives 0.6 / 2.38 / 2.47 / 2.45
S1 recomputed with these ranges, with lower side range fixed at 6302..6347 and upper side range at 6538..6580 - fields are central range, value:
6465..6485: 1.6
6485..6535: 4.4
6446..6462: 0.7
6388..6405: 0.3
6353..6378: -1.0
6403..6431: -0.5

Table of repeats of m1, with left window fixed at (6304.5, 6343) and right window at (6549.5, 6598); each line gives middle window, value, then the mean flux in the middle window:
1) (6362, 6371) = -0.6 Ang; 2.47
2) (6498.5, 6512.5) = 0.9 Ang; 2.47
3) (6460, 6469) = 0.5 Ang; 2.41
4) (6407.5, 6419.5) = -0.1 Ang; 2.46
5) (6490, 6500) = 1.5 Ang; 2.22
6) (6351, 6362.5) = 0.1 Ang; 2.28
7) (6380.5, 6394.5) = -0.4 Ang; 2.44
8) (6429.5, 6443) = -1.3 Ang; 2.72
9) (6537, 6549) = 0.9 Ang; 2.51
